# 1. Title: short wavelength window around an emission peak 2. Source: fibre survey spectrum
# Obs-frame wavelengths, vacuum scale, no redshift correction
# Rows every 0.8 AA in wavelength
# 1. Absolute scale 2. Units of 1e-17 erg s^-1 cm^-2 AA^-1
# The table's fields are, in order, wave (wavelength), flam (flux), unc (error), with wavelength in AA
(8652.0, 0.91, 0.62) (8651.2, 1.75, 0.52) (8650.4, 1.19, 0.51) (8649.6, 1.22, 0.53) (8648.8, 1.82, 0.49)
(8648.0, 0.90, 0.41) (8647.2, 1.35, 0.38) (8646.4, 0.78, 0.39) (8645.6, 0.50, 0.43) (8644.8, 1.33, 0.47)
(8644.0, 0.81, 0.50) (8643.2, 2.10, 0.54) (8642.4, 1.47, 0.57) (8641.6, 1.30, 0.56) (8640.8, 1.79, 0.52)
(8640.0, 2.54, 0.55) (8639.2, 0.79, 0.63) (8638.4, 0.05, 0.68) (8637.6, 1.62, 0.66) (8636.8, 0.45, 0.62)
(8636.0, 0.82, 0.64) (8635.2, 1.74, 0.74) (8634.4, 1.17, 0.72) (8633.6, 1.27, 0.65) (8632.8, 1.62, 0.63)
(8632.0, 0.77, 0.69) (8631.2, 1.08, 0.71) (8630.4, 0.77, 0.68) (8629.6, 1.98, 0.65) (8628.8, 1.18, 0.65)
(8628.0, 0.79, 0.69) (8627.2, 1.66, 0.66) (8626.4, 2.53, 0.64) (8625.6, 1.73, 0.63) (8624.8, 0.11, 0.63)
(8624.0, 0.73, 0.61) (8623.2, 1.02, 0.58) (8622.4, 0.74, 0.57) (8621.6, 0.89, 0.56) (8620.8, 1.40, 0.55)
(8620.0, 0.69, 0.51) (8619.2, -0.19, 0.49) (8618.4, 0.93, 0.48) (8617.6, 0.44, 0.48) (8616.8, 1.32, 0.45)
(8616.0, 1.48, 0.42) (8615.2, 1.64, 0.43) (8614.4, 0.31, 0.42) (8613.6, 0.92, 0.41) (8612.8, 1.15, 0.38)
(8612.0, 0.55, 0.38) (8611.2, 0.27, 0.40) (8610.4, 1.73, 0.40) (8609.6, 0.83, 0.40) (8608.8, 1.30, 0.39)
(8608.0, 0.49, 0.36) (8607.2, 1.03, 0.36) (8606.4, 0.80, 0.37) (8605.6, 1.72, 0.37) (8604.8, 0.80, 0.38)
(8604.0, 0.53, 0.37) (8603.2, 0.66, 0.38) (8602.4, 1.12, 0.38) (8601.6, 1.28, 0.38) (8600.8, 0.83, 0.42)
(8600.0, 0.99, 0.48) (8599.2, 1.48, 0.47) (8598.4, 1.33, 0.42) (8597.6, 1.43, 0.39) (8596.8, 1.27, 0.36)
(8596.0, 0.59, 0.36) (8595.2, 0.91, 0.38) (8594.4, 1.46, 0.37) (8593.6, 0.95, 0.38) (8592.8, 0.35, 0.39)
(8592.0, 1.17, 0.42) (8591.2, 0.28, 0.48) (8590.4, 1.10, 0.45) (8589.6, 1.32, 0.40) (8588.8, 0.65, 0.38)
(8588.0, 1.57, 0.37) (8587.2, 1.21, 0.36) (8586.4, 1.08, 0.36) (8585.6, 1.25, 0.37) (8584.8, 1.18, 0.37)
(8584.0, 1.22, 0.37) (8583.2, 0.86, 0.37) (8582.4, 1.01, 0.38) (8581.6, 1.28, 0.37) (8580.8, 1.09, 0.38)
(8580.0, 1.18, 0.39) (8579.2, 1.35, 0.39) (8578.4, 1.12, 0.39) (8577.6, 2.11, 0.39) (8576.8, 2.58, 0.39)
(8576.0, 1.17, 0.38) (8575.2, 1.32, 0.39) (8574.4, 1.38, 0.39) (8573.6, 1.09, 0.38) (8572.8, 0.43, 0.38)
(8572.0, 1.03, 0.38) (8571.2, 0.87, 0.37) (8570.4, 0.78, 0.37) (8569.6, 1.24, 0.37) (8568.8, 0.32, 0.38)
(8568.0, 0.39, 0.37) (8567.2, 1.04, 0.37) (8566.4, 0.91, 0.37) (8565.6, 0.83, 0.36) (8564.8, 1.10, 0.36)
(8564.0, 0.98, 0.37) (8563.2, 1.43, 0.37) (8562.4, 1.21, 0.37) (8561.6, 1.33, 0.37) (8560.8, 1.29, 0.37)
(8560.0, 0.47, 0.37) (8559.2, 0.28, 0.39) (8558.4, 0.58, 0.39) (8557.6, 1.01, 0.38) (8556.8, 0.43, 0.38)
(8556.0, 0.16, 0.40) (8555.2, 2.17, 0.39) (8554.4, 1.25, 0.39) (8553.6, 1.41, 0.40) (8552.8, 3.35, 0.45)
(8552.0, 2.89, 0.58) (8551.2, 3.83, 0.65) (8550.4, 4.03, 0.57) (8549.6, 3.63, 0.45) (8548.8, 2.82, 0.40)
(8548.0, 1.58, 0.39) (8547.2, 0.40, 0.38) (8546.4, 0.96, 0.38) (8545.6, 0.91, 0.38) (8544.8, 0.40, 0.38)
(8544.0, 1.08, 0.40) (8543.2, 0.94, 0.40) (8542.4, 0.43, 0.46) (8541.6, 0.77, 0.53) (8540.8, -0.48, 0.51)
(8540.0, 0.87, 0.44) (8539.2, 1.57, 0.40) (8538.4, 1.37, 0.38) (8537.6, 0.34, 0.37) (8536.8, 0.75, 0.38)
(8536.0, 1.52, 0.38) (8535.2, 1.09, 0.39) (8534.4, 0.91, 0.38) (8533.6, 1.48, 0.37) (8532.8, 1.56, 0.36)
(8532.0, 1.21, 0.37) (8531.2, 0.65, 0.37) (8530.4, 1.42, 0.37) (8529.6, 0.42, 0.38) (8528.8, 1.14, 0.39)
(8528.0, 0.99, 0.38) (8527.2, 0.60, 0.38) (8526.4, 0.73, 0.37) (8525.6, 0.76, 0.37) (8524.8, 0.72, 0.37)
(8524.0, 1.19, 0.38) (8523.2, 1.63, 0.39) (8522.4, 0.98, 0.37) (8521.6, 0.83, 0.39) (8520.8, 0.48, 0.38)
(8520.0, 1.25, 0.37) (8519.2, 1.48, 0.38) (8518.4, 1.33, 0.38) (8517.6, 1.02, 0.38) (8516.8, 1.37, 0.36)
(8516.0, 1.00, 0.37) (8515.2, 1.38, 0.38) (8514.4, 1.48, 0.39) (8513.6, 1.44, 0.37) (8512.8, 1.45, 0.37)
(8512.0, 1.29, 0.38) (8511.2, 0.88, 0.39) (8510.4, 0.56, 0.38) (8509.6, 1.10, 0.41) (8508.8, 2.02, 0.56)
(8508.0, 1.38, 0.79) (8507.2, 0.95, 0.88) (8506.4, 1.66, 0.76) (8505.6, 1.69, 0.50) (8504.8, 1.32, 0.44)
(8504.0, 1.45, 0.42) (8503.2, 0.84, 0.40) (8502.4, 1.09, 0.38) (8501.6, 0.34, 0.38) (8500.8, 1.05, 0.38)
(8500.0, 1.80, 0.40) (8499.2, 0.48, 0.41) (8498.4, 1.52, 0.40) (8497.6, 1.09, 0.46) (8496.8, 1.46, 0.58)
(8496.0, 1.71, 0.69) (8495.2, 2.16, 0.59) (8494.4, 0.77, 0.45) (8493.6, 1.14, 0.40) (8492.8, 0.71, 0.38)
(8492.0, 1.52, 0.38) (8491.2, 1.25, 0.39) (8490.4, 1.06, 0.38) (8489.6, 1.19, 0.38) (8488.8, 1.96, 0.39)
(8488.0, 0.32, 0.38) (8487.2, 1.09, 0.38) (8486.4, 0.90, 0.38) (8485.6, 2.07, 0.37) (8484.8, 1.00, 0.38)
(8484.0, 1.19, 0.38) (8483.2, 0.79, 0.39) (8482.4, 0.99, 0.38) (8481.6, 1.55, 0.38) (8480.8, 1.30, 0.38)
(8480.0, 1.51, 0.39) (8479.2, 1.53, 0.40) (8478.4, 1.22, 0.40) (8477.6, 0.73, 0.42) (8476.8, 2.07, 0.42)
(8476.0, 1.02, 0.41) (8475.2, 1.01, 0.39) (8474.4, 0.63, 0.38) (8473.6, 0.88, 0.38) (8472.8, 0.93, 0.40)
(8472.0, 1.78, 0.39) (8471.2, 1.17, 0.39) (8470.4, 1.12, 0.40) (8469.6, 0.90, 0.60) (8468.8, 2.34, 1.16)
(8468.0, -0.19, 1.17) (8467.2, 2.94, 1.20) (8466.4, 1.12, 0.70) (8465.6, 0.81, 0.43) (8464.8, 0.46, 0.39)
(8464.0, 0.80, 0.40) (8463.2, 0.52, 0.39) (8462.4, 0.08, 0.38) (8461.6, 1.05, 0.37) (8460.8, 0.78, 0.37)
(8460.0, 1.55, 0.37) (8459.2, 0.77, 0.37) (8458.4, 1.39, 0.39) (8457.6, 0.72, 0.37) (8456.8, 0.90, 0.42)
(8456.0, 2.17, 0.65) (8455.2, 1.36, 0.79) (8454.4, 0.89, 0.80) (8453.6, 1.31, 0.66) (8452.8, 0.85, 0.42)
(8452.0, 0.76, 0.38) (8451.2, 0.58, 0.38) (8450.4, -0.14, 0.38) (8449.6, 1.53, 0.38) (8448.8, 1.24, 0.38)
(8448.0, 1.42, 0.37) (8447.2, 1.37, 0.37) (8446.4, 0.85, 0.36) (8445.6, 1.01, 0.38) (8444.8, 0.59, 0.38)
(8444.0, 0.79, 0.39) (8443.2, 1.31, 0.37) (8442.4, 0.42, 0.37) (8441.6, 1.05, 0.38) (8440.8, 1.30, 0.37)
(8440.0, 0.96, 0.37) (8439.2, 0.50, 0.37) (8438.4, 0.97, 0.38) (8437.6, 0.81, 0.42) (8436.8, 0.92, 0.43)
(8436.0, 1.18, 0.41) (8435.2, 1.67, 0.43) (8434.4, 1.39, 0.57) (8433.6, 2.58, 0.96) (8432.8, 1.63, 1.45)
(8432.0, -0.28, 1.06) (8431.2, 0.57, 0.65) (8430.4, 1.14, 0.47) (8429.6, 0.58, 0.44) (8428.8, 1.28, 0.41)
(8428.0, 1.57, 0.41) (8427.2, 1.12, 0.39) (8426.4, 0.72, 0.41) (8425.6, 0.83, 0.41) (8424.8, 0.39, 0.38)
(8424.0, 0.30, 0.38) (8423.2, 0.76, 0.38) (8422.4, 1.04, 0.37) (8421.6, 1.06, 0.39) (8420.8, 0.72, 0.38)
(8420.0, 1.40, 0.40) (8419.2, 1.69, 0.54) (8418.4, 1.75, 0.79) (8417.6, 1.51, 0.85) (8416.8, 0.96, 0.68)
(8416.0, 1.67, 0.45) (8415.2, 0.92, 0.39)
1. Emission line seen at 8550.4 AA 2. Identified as H-alpha 6563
